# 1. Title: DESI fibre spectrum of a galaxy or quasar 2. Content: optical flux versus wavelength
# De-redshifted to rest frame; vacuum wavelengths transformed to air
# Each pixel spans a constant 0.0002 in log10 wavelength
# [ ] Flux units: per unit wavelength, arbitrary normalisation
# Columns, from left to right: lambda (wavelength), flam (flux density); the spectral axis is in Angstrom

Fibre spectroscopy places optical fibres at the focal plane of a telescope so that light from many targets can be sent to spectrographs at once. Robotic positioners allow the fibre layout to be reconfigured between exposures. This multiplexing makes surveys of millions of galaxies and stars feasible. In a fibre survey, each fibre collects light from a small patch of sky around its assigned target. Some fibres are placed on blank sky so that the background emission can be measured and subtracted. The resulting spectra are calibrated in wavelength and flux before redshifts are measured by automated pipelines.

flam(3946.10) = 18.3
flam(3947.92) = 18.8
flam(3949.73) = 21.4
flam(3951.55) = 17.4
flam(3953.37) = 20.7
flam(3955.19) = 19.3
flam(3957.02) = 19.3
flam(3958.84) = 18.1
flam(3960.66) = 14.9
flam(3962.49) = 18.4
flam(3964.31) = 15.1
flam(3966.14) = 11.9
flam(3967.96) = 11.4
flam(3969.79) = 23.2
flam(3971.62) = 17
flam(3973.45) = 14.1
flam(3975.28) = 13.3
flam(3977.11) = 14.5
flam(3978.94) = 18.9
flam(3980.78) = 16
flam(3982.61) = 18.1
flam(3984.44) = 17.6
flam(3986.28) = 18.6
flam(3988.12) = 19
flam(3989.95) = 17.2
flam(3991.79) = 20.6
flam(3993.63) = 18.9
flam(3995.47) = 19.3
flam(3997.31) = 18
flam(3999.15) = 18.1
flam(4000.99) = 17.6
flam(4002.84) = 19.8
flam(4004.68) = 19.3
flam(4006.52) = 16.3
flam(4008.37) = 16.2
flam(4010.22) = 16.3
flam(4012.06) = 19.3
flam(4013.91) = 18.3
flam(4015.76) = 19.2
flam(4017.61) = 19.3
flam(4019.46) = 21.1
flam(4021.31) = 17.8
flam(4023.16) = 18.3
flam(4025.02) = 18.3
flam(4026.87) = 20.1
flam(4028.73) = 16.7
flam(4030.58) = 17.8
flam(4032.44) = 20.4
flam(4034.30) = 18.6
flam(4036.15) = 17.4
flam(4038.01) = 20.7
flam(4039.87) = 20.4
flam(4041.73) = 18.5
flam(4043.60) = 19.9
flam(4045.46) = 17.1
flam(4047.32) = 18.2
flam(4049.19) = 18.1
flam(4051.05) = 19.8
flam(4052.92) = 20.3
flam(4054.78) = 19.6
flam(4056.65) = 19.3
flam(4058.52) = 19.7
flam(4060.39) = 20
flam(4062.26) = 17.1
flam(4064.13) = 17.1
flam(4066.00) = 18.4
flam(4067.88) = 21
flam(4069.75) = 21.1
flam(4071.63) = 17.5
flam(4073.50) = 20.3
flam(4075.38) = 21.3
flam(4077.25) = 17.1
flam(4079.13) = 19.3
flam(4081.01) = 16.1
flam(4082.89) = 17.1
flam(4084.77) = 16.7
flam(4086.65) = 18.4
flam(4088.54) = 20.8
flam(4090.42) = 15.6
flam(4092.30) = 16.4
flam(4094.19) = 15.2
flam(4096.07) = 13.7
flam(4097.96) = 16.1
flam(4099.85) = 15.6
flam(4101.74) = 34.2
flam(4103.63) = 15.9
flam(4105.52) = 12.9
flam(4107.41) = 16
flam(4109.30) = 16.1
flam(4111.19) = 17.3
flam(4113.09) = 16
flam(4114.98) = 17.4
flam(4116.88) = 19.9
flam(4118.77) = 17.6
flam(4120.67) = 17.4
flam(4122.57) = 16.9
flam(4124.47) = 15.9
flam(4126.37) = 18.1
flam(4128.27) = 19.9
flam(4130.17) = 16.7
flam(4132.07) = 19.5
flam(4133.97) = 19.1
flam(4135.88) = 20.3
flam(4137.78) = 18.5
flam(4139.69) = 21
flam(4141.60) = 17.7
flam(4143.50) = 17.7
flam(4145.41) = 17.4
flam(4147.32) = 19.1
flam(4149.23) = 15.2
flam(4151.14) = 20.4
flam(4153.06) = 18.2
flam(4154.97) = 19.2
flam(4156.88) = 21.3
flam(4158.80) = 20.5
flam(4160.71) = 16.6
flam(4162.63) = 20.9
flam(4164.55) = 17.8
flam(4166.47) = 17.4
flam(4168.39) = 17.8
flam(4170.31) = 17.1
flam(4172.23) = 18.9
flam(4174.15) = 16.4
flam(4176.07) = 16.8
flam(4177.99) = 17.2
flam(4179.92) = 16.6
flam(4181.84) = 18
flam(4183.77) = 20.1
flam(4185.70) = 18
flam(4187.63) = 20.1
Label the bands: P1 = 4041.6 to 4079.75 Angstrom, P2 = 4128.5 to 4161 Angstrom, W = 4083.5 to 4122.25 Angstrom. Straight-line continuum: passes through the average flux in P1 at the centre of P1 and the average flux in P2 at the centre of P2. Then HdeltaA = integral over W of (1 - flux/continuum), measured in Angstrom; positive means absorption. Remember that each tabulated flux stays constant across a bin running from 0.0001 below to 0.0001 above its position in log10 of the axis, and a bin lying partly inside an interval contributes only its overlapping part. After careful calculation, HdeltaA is 3.1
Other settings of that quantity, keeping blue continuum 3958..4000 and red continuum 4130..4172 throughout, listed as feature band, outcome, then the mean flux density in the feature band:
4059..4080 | -1.4 Angstrom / 19.1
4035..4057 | -1.8 Angstrom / 19.1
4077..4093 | 0.4 Angstrom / 17.5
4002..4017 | -0.7 Angstrom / 18.1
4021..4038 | -1.0 Angstrom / 18.5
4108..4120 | 0.6 Angstrom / 17.3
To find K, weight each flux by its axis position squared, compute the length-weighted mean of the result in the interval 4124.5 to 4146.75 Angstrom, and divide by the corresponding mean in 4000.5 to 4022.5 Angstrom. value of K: 1.1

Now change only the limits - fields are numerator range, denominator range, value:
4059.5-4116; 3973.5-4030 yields 1.04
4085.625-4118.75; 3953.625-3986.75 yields 1.12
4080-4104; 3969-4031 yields 1.04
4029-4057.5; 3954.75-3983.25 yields 1.20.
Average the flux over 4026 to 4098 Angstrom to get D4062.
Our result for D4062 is 18.5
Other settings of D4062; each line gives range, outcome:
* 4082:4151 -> 17.8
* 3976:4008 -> 18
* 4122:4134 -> 18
